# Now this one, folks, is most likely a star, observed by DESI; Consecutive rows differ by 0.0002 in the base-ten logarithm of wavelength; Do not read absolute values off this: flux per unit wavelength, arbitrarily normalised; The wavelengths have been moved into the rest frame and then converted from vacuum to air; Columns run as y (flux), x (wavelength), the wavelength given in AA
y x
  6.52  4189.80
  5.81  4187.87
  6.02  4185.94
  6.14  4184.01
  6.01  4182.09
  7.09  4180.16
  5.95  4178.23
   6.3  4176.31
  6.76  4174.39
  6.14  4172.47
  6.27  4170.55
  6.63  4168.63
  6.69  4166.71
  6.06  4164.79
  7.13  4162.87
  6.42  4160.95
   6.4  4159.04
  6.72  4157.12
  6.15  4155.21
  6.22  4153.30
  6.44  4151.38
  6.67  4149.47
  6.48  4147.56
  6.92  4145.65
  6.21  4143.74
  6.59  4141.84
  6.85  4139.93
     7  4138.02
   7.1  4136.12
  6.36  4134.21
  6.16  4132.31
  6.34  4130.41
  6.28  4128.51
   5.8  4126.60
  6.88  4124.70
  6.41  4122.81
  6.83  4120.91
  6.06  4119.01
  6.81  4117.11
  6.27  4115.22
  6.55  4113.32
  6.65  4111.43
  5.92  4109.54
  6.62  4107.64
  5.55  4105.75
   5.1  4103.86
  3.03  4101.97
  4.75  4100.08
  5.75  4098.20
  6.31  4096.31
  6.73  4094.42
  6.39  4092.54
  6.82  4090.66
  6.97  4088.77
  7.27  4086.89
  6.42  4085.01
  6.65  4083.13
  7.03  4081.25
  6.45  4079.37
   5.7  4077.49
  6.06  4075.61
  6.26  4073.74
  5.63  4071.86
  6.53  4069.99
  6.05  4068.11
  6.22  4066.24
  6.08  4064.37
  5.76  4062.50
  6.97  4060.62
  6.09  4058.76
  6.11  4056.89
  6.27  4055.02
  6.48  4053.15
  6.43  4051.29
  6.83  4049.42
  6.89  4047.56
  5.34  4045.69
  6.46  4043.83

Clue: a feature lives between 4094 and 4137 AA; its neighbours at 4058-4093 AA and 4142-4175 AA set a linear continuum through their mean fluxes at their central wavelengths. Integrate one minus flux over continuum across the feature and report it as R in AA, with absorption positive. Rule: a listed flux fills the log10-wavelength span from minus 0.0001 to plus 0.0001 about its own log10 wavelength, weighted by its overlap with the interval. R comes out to 2.3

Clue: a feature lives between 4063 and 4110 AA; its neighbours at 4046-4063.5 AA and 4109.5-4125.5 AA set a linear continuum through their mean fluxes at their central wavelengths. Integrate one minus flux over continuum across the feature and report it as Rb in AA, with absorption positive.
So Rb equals 2.6 AA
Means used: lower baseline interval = 6.38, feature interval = 6.09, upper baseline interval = 6.52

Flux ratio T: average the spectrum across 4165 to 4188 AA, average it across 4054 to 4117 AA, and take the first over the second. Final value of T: 1.03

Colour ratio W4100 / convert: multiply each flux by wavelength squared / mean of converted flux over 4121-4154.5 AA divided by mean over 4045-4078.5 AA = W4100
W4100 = 1.1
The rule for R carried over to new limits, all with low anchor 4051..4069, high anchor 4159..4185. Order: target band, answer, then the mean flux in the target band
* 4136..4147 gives -0.6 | 6.75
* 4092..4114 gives 1.9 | 5.76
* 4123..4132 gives 0.0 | 6.32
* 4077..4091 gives -0.9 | 6.69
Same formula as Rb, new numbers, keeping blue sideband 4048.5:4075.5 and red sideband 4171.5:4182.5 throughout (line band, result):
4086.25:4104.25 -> 1.1 AA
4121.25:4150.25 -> -0.9 AA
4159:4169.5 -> -0.3 AA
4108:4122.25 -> -0.3 AA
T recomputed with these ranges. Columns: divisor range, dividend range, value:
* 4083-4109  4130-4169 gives 1.09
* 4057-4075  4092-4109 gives 0.90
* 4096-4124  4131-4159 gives 1.11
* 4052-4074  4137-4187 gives 1.04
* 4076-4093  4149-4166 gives 0.98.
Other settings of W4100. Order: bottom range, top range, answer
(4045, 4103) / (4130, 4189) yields 1.08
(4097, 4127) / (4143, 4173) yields 1.11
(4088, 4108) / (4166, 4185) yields 1.15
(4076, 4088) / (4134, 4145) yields 1.05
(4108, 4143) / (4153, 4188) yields 1.00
